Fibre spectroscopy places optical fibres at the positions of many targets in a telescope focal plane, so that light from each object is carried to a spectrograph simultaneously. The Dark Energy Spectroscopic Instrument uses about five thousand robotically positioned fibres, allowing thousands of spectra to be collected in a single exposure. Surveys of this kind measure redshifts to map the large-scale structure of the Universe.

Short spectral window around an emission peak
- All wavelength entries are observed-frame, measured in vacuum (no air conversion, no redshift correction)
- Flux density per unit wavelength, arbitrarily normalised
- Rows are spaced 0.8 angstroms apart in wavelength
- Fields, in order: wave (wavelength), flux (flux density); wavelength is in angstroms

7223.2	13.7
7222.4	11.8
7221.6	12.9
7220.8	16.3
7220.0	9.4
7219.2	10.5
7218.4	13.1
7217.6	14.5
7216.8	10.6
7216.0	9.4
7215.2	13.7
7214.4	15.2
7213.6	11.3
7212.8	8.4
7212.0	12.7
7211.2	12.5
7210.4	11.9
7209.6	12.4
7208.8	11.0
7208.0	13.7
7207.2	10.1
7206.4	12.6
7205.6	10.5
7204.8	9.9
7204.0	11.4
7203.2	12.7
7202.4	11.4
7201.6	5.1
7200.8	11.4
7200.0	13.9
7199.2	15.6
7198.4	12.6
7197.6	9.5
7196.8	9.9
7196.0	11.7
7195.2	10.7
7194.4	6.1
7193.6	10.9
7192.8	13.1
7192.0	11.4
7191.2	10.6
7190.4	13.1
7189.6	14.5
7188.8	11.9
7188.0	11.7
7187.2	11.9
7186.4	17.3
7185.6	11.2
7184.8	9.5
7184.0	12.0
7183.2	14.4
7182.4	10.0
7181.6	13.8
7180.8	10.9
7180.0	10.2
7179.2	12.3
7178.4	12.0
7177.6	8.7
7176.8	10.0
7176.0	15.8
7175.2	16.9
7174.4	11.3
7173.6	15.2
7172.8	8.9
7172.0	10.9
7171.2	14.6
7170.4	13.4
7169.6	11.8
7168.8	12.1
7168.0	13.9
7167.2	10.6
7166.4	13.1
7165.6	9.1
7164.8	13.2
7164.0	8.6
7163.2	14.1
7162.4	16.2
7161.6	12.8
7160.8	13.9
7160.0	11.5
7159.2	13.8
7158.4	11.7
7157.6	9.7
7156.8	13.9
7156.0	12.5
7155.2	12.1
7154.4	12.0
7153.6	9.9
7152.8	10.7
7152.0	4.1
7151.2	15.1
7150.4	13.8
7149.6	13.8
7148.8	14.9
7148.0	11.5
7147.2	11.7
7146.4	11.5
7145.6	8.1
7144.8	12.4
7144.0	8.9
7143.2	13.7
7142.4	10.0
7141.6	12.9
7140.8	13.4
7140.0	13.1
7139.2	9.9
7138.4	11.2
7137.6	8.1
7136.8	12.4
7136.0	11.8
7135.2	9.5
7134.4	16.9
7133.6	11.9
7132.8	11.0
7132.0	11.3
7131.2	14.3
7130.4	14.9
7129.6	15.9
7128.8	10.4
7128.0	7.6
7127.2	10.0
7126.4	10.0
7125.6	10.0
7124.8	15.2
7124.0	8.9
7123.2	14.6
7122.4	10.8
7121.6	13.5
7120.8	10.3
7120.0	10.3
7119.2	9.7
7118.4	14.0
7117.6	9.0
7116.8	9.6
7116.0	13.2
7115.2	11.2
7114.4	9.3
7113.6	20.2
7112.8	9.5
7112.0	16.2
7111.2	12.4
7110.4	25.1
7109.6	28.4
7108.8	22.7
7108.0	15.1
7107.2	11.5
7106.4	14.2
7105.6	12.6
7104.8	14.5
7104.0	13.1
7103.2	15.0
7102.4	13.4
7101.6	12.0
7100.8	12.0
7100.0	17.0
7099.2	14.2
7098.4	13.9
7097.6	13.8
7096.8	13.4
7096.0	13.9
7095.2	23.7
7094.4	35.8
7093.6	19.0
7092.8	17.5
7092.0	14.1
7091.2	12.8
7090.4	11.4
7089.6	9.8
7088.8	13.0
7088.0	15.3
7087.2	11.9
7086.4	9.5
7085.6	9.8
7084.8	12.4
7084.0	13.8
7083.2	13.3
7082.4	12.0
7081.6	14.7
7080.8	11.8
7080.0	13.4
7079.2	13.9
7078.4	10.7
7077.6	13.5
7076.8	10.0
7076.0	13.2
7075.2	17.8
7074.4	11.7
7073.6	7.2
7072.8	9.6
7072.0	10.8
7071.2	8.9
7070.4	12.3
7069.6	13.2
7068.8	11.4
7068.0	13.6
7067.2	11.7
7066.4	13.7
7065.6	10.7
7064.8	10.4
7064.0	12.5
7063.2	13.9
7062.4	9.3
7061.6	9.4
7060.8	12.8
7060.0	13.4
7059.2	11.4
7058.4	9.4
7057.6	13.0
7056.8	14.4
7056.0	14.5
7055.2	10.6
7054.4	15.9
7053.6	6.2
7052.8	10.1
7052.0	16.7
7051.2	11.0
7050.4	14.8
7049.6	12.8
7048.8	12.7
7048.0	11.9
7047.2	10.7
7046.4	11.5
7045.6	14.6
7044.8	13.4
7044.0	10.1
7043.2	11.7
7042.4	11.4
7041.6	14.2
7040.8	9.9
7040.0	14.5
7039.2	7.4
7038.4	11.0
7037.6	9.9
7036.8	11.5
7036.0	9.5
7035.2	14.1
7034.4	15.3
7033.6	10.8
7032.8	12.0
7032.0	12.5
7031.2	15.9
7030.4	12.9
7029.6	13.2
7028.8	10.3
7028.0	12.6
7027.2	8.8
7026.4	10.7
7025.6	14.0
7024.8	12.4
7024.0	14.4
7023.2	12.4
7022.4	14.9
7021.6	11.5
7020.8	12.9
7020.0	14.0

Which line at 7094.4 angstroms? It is [S II] 6716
